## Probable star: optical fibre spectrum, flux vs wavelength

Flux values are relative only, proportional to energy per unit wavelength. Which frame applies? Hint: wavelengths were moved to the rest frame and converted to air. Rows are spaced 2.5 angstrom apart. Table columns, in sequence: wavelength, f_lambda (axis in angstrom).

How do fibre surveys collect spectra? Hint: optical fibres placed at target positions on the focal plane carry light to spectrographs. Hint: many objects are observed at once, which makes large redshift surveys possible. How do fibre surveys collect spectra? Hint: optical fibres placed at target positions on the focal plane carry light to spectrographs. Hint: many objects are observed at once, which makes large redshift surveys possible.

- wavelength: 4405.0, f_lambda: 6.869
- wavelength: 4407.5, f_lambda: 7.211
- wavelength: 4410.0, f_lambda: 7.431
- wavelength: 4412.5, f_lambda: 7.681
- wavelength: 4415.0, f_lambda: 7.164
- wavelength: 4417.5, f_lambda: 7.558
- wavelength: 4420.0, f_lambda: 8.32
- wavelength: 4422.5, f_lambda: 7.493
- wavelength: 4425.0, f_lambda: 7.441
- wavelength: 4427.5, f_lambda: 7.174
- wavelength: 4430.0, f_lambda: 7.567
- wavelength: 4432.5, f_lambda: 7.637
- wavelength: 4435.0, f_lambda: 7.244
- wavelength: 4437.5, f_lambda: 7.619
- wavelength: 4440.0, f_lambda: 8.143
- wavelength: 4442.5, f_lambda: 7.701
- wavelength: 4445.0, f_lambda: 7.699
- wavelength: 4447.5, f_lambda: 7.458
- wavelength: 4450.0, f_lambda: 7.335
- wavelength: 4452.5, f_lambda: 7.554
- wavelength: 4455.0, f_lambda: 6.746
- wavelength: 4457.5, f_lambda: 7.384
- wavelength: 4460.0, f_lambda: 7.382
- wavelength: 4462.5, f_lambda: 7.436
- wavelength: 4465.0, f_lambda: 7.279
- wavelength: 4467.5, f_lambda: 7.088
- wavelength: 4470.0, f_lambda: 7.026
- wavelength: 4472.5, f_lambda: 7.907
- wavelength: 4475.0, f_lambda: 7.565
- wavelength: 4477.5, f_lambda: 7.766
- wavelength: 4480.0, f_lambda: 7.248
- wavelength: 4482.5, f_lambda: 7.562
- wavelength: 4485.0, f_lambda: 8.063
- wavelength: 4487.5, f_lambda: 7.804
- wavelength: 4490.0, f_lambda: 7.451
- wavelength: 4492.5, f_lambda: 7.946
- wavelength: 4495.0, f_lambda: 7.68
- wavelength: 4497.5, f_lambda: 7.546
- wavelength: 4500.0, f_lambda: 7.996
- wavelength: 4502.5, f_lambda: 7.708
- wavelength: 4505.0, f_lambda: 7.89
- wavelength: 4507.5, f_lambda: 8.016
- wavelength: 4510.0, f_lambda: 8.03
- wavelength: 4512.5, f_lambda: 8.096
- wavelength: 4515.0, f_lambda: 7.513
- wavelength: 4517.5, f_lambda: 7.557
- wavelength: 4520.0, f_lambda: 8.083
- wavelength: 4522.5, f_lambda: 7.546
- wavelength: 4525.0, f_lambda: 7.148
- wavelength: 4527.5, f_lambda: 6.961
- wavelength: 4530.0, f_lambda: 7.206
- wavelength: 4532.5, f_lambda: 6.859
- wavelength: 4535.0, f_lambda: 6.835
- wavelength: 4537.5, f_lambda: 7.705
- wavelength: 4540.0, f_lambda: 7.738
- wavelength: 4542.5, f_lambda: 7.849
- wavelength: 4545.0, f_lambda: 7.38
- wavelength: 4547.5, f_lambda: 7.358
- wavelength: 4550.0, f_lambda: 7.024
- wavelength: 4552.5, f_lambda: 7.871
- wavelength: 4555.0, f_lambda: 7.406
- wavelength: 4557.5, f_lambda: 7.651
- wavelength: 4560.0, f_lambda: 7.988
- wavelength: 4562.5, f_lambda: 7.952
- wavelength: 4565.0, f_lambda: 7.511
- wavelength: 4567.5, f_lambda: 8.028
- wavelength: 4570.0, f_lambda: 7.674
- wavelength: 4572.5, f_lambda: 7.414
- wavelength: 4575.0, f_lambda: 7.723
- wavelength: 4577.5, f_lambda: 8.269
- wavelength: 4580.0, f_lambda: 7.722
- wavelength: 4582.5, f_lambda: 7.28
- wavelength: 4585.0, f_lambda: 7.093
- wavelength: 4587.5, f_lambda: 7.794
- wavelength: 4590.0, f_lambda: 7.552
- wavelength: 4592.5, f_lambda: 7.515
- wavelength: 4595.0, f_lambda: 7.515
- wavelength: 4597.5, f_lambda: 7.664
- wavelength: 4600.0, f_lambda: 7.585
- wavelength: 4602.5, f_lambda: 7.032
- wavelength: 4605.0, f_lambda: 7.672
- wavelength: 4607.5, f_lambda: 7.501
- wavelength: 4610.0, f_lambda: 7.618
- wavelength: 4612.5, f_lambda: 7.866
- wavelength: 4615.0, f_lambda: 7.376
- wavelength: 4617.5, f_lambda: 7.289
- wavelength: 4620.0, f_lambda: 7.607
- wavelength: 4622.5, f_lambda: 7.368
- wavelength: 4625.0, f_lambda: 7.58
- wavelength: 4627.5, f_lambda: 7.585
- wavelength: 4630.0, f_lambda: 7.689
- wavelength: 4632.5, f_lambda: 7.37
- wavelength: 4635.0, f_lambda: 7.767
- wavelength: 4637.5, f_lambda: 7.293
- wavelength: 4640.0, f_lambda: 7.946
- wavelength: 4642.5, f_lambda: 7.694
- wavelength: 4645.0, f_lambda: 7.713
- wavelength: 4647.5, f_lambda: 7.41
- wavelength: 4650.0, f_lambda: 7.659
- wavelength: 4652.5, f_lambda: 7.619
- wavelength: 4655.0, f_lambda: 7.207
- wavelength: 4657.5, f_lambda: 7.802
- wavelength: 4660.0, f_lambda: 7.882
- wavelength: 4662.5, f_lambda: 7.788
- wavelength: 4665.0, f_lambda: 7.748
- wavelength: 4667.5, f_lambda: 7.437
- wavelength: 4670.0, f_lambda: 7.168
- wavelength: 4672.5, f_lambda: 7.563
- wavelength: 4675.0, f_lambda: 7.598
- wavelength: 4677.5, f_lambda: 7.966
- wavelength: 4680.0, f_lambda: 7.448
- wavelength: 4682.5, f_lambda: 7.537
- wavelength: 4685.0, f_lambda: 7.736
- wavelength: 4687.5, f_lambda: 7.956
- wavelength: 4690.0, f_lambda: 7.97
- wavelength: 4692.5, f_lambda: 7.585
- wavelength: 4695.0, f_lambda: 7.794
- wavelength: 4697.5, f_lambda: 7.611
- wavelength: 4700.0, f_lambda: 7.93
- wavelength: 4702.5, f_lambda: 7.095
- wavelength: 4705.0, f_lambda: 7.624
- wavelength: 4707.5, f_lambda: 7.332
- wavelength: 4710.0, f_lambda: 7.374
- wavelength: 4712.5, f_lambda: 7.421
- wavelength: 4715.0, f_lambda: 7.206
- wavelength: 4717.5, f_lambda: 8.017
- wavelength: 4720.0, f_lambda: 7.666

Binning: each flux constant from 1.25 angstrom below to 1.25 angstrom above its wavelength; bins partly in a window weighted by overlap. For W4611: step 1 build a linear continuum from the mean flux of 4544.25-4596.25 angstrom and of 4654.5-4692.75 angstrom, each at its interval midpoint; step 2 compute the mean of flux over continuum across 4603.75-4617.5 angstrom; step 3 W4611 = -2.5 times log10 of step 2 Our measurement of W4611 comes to 0.01 mag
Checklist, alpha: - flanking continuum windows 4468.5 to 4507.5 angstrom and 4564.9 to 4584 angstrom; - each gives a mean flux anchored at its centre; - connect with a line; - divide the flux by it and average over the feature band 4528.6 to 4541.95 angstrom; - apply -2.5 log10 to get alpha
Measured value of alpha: 0.058 mag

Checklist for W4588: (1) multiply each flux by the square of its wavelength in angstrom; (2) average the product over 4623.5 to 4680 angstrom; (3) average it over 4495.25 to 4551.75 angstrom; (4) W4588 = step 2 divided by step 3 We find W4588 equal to 1.07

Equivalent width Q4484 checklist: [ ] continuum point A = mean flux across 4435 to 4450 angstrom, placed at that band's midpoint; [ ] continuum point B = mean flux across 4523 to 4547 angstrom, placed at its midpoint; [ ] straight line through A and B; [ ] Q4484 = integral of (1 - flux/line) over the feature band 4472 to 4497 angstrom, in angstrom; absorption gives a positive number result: -0.64 angstrom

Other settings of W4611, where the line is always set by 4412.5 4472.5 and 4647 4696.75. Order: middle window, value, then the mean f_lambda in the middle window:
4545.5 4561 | 0.00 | 7.53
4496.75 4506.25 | -0.04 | 7.8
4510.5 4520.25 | -0.04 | 7.8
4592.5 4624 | 0.01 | 7.51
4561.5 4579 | -0.03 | 7.79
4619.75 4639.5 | 0.01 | 7.54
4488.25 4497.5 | -0.02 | 7.68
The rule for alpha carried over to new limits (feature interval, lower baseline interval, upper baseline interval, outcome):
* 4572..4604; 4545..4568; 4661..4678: 0.01 mag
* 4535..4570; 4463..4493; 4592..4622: -0.01 mag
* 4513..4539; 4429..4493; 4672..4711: 0.03 mag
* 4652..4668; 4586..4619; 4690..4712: -0.01 mag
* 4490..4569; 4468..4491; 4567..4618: 0.00 mag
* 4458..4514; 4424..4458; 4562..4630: -0.02 mag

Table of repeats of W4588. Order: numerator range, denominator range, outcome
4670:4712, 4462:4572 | 1.08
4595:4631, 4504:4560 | 1.03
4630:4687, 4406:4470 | 1.12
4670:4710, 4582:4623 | 1.06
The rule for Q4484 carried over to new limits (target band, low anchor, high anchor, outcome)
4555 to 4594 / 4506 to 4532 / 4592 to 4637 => -0.57 angstrom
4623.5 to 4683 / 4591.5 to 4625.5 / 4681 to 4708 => -0.11 angstrom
